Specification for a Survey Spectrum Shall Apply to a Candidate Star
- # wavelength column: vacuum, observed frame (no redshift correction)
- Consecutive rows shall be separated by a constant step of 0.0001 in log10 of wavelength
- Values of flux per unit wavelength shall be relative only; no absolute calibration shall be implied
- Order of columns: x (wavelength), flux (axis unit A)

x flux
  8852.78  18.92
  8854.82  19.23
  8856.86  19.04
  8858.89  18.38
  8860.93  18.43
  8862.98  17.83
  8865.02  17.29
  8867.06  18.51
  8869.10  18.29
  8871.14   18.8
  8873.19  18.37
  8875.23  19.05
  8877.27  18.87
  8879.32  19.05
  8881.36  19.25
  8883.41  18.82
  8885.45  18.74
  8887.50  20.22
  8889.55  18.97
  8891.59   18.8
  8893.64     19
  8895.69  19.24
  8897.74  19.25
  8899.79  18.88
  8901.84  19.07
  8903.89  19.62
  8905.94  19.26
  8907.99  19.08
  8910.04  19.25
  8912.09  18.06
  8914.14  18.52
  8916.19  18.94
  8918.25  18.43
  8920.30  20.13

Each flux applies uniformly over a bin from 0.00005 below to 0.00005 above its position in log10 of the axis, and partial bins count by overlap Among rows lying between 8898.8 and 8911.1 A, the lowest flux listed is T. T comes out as 18.88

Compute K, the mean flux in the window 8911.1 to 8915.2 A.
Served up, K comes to 18.3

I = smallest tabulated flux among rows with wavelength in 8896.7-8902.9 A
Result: 18.88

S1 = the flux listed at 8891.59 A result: 18.8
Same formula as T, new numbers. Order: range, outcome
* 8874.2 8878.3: 18.87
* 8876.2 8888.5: 18.74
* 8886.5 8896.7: 18.8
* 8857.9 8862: 18.38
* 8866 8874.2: 18.29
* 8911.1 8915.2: 18.06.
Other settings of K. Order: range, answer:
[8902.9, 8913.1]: 19.1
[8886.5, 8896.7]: 19.2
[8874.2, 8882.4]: 19.1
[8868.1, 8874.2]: 18.5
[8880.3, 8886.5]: 18.9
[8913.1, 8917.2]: 18.7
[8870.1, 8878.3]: 18.8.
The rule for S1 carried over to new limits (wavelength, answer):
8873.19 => 18.37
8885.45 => 18.74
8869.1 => 18.29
